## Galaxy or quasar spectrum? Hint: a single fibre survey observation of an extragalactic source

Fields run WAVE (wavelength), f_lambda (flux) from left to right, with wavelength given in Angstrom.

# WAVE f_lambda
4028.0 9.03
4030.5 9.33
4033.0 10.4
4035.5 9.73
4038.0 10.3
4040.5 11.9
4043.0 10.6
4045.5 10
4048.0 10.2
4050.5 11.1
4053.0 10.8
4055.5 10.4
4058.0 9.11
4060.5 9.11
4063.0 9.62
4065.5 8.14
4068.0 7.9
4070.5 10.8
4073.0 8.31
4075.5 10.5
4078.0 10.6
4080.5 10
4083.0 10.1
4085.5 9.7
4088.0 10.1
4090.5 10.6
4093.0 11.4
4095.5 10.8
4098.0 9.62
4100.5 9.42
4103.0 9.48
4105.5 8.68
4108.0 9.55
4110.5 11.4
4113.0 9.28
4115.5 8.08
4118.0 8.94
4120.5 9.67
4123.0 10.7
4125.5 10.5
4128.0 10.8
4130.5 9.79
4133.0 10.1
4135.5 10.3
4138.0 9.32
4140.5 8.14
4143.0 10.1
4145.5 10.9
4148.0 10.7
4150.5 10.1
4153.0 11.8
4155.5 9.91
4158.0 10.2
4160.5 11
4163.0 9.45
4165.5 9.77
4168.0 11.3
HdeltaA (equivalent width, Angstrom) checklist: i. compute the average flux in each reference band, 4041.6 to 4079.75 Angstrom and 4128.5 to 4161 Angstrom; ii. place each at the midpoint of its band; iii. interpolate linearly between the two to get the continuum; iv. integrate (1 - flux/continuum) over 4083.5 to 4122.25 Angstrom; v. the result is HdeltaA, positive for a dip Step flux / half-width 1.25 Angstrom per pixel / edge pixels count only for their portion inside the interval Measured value 0.8 Angstrom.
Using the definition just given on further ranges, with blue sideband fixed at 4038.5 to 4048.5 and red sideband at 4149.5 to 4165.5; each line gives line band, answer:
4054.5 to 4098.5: 3.2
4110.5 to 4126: 1.2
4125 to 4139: 0.4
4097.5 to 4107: 1.1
